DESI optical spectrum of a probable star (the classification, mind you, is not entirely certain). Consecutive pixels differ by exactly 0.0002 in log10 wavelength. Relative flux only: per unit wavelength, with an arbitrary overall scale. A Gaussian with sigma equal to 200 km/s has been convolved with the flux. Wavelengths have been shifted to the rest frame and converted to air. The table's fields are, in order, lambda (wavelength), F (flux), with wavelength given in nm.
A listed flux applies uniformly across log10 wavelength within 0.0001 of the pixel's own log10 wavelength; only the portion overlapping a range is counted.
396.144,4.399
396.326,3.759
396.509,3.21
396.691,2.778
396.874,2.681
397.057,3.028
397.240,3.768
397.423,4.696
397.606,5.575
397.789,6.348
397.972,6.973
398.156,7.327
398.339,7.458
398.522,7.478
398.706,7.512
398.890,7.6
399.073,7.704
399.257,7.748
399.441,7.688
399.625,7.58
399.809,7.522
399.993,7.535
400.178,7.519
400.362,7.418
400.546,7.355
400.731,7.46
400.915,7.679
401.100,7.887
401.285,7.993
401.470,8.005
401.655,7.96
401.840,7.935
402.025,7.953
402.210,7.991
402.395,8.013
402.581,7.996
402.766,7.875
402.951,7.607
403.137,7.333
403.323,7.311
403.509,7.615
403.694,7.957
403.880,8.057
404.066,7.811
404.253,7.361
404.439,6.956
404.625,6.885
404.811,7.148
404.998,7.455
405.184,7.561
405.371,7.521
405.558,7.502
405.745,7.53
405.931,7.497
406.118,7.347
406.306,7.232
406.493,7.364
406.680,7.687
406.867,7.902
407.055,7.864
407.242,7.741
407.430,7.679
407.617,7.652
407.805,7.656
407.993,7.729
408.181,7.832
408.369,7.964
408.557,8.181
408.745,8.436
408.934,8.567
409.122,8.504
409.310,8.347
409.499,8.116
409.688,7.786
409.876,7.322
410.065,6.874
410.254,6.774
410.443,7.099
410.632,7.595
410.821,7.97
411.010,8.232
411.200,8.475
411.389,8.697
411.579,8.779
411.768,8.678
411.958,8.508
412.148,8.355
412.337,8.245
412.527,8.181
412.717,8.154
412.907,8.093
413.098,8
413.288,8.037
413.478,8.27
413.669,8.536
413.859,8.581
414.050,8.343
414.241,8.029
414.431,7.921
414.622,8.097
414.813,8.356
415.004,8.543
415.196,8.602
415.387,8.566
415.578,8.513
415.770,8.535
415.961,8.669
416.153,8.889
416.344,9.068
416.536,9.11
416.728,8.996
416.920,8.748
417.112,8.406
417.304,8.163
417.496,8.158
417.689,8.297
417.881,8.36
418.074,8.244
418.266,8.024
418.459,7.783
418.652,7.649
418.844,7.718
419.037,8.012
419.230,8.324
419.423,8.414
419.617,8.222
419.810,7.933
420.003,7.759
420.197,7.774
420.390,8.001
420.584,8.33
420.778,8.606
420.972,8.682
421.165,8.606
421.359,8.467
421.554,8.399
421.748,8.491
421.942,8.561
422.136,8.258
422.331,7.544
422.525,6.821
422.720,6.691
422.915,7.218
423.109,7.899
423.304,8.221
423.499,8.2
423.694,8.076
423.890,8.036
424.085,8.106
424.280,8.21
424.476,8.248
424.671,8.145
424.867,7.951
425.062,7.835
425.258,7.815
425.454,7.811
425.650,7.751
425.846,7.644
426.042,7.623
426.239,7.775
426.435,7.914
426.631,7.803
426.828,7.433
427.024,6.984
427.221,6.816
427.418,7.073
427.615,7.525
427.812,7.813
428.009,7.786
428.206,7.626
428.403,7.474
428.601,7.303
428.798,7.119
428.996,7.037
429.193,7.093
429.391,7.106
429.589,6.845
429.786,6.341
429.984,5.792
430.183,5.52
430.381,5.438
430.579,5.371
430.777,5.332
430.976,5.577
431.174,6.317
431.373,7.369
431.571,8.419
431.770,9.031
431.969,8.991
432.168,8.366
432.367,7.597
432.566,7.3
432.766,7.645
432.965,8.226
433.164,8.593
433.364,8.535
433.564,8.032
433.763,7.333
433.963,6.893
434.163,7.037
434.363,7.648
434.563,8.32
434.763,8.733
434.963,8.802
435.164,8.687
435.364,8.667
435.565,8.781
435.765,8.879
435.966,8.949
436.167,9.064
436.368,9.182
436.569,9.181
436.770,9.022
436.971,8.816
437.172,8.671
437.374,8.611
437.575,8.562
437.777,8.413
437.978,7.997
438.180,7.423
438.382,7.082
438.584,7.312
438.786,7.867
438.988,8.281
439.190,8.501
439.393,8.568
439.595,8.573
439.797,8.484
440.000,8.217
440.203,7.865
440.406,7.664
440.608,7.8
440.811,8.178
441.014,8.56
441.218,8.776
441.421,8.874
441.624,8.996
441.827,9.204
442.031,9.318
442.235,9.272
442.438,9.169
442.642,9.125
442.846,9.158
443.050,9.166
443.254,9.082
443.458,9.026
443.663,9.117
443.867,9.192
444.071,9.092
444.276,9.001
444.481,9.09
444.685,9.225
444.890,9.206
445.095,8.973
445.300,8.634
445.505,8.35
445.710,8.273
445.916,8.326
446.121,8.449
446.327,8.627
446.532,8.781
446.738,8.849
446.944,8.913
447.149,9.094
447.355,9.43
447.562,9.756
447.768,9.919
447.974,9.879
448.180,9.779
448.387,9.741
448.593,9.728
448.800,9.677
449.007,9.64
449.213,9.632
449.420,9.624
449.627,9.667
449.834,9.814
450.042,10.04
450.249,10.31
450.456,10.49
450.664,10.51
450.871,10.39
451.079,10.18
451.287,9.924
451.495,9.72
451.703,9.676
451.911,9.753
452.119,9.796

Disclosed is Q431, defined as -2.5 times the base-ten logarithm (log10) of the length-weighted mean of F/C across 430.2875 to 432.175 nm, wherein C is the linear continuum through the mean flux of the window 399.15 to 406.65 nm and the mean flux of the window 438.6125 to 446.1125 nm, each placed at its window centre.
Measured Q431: 0.20 mag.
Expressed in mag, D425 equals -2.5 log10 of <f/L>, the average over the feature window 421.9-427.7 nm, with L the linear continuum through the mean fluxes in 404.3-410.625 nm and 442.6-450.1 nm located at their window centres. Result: 0.08 mag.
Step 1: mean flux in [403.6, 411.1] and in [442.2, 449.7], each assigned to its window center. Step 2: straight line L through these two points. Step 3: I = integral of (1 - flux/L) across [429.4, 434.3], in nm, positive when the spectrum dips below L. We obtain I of 0.83 nm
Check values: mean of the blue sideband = 7.67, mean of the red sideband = 9.18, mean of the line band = 7.17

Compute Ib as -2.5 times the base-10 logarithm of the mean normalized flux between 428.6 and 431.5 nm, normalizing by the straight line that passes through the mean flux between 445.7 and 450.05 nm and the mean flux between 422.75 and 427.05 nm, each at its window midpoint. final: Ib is 0.27 mag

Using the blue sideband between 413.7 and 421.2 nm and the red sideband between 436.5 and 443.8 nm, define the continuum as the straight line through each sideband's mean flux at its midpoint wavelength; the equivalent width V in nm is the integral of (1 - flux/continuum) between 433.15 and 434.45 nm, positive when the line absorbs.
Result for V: 0.13 nm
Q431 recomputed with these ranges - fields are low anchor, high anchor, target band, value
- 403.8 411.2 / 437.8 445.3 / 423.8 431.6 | 0.14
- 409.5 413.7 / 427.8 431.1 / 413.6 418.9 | -0.10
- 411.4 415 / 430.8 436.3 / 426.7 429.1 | 0.11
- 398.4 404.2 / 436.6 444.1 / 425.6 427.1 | 0.09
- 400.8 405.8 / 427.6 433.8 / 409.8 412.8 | -0.06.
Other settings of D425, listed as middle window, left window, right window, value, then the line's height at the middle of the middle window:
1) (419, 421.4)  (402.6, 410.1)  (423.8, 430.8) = -0.11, 7.42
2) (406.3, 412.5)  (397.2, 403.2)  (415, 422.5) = -0.01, 7.85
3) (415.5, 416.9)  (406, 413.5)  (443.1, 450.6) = -0.08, 8.18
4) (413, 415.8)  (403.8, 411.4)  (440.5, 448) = -0.05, 7.93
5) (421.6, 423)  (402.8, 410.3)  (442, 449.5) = 0.08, 8.26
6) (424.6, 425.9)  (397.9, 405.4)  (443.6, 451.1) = 0.09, 8.52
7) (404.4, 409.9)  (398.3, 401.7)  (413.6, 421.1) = 0.03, 7.92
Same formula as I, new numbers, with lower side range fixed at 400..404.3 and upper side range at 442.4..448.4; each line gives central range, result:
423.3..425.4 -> 0.09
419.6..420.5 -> 0.04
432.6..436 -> 0.21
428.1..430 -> 0.34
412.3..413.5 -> -0.01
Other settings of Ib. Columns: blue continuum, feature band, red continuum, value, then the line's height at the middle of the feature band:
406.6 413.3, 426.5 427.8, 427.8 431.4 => -0.08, 6.77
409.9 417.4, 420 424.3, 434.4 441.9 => 0.04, 8.35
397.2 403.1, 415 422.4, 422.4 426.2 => -0.09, 7.71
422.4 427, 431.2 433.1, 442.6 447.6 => 0.02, 8.2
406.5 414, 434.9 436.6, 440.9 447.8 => -0.02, 8.75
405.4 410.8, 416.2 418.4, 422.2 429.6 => -0.11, 7.65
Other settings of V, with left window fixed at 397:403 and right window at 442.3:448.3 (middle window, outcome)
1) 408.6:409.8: -0.10 nm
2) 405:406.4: 0.00 nm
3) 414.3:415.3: -0.06 nm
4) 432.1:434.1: 0.17 nm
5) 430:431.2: 0.41 nm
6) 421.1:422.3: -0.04 nm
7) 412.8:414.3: -0.09 nm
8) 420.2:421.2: -0.04 nm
